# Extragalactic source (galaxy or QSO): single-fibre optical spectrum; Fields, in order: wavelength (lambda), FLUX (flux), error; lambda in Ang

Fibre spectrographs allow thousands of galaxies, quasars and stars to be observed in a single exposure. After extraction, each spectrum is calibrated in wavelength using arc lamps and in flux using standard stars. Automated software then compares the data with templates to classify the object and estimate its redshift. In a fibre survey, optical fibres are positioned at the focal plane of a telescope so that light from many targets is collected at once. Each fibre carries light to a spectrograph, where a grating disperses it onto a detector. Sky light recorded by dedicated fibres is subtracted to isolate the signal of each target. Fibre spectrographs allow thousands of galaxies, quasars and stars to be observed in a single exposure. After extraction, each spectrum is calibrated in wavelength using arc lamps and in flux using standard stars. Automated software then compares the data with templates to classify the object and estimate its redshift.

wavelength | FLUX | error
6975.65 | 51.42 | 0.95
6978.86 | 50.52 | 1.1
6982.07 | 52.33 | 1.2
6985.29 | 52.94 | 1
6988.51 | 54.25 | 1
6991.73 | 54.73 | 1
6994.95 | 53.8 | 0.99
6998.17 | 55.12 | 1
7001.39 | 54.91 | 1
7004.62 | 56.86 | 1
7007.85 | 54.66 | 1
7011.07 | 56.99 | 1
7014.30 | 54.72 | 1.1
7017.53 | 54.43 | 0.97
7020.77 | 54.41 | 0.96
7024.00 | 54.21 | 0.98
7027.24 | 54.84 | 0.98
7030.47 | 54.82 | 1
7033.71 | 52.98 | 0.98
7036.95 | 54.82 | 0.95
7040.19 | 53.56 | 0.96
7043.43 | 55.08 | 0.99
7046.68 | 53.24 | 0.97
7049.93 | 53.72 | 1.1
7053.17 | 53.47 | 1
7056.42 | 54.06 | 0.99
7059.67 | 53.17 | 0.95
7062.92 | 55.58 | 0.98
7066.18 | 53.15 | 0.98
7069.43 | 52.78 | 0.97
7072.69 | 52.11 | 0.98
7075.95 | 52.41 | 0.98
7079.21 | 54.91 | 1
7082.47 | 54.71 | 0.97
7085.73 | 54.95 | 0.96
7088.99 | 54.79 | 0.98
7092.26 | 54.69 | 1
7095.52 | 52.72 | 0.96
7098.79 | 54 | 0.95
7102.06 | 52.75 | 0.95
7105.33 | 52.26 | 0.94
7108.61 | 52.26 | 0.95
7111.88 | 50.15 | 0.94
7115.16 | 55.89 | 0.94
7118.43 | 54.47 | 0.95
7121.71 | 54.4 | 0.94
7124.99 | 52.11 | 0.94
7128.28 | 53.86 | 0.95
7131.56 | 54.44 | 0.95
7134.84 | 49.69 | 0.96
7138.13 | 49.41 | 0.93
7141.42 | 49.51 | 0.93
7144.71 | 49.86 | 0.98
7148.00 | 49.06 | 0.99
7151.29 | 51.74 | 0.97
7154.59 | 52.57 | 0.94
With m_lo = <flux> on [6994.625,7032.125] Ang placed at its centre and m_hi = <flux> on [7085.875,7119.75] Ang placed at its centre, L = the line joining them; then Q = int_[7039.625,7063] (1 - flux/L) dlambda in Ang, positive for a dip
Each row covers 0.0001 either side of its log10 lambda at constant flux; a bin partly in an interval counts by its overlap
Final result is 0.2 Ang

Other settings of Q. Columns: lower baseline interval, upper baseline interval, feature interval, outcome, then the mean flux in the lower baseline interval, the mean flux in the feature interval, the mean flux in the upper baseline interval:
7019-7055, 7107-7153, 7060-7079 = 0.0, 54.1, 53.3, 51.9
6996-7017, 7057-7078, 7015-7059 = 0.2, 55.5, 54.1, 53.3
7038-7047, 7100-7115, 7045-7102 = -0.6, 54.1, 53.8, 52.3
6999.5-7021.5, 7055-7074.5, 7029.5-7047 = 0.1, 55.3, 54.1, 53.4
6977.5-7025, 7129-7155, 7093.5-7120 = -0.7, 54.3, 53.1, 50.8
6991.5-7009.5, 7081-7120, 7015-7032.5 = 0.1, 55.1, 54.5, 53.6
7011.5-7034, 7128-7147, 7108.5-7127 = -0.6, 54.6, 53.3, 50.9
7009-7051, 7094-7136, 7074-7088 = -0.2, 54.5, 54.2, 53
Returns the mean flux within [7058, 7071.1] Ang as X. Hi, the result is 53.7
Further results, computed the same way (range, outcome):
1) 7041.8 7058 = 53.9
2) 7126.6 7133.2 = 54.1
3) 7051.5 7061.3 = 53.6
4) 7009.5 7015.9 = 55.8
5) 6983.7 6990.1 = 53.6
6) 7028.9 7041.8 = 54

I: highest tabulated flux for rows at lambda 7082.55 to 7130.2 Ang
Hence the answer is 55.89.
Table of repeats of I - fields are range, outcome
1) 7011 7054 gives 56.99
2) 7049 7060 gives 54.06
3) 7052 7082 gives 55.58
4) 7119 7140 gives 54.44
